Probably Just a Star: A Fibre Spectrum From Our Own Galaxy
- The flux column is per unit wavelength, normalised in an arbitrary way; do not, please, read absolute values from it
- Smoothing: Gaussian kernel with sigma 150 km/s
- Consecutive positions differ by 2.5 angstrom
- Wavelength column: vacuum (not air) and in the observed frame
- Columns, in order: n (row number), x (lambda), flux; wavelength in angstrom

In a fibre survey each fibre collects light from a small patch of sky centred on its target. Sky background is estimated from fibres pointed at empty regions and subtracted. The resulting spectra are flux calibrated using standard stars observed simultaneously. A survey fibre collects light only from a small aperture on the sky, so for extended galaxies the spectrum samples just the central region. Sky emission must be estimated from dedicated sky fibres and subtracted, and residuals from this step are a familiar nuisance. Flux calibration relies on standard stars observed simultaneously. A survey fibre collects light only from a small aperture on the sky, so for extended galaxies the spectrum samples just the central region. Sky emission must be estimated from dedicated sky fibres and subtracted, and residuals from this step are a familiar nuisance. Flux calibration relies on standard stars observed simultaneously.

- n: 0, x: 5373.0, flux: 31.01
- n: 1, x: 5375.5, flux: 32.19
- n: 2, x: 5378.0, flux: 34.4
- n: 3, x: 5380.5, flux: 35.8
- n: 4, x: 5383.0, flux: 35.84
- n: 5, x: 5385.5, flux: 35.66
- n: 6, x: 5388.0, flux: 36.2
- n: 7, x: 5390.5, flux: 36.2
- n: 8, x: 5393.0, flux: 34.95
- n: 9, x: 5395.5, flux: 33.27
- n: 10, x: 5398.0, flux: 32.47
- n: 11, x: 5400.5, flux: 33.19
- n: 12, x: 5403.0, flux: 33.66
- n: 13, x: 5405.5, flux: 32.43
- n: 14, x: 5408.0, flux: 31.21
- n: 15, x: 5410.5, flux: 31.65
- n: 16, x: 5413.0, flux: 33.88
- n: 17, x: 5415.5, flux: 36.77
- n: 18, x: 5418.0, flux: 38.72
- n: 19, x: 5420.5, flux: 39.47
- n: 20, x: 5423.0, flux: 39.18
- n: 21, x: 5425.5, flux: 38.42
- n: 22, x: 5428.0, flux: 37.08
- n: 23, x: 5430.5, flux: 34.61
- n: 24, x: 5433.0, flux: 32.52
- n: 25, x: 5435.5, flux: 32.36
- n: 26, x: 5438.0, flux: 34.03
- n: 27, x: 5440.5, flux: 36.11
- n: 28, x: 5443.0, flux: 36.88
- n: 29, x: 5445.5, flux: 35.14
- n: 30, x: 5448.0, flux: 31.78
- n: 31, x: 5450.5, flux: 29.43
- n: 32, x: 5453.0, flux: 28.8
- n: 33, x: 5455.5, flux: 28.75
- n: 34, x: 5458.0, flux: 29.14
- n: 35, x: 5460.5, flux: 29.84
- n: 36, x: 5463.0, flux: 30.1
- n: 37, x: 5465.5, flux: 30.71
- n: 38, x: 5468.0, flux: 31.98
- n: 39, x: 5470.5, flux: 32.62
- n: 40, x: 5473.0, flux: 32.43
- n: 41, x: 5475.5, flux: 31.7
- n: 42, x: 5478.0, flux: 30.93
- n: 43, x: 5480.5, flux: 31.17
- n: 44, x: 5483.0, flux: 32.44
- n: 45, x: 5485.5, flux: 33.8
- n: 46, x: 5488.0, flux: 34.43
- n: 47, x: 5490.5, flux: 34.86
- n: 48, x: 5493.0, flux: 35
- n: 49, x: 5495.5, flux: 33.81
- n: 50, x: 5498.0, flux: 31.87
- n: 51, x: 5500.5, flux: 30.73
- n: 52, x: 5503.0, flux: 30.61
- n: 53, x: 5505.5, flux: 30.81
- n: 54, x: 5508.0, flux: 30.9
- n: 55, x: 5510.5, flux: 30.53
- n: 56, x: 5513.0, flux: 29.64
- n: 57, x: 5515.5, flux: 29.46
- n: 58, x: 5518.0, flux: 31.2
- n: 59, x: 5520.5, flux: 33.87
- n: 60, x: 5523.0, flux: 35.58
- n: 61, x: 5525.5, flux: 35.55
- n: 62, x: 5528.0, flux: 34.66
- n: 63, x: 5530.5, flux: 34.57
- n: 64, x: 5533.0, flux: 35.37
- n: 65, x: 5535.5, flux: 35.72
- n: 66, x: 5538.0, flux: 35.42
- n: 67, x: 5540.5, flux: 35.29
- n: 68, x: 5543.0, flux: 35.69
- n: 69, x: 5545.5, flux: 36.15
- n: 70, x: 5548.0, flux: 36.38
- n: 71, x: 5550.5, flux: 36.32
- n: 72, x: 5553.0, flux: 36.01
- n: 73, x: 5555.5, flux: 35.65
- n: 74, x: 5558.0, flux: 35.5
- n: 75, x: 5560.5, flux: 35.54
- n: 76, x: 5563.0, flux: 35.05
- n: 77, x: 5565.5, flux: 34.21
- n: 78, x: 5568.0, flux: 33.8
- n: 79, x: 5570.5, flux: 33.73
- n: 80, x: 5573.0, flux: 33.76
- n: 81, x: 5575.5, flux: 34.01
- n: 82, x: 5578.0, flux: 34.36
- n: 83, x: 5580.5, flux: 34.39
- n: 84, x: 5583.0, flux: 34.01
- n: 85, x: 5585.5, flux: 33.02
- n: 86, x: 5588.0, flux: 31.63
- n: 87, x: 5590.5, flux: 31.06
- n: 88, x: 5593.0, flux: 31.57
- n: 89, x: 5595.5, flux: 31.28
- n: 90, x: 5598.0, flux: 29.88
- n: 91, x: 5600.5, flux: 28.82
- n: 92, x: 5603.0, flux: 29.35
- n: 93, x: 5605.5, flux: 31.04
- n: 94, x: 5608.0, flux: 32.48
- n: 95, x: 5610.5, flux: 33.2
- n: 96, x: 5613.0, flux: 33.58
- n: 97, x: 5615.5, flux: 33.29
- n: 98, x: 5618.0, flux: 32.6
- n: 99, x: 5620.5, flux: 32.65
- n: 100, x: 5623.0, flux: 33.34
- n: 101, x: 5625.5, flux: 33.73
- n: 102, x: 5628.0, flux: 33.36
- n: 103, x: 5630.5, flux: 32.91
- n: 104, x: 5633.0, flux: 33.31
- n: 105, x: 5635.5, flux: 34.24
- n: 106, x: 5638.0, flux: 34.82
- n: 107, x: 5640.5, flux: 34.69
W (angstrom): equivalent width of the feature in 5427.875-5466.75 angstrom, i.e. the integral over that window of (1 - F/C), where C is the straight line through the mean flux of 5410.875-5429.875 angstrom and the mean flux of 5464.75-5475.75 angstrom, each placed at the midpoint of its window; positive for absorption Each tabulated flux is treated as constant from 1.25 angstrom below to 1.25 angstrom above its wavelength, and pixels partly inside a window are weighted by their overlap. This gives 2.5 angstrom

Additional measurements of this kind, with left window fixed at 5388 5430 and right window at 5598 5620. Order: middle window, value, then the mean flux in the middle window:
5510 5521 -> 0.85 angstrom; 30.8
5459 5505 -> 2.41 angstrom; 32.1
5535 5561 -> -2.40 angstrom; 35.8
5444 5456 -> 1.20 angstrom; 31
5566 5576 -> -0.45 angstrom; 33.8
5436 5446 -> -0.20 angstrom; 35.3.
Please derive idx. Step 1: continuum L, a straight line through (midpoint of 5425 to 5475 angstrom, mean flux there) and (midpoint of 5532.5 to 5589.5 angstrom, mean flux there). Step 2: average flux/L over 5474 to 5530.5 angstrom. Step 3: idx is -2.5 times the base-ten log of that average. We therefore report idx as 0.04 mag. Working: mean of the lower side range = 32.5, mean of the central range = 32.5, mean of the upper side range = 34.8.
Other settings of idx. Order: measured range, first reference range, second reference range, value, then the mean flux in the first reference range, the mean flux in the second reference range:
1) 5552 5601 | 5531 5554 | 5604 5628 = 0.03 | 35.8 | 32.9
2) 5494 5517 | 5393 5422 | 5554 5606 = 0.09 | 34.3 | 33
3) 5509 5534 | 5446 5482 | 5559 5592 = -0.02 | 30.8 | 33.7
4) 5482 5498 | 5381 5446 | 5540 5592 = 0.03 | 35.1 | 34.5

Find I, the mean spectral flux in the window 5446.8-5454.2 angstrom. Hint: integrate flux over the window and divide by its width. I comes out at 30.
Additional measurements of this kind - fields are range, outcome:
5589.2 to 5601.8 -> 30.5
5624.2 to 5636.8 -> 33.5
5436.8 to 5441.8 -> 35.1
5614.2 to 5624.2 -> 33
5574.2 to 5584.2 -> 34.2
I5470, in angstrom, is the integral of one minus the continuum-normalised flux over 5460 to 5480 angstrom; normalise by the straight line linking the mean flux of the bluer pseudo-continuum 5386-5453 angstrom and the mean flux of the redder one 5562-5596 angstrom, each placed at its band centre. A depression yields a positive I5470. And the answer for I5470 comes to 1.7 angstrom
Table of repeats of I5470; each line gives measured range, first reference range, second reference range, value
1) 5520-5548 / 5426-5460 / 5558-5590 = -1.44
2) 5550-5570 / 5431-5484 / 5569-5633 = -1.74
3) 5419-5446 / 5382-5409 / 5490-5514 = -2.20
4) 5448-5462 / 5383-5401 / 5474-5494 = 1.71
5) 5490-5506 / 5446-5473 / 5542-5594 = -0.30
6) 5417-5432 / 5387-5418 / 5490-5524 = -1.89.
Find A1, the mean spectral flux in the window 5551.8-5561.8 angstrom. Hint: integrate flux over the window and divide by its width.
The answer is 35.7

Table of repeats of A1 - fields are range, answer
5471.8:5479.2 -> 31.7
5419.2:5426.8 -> 39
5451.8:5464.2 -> 29.3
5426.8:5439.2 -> 34.1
